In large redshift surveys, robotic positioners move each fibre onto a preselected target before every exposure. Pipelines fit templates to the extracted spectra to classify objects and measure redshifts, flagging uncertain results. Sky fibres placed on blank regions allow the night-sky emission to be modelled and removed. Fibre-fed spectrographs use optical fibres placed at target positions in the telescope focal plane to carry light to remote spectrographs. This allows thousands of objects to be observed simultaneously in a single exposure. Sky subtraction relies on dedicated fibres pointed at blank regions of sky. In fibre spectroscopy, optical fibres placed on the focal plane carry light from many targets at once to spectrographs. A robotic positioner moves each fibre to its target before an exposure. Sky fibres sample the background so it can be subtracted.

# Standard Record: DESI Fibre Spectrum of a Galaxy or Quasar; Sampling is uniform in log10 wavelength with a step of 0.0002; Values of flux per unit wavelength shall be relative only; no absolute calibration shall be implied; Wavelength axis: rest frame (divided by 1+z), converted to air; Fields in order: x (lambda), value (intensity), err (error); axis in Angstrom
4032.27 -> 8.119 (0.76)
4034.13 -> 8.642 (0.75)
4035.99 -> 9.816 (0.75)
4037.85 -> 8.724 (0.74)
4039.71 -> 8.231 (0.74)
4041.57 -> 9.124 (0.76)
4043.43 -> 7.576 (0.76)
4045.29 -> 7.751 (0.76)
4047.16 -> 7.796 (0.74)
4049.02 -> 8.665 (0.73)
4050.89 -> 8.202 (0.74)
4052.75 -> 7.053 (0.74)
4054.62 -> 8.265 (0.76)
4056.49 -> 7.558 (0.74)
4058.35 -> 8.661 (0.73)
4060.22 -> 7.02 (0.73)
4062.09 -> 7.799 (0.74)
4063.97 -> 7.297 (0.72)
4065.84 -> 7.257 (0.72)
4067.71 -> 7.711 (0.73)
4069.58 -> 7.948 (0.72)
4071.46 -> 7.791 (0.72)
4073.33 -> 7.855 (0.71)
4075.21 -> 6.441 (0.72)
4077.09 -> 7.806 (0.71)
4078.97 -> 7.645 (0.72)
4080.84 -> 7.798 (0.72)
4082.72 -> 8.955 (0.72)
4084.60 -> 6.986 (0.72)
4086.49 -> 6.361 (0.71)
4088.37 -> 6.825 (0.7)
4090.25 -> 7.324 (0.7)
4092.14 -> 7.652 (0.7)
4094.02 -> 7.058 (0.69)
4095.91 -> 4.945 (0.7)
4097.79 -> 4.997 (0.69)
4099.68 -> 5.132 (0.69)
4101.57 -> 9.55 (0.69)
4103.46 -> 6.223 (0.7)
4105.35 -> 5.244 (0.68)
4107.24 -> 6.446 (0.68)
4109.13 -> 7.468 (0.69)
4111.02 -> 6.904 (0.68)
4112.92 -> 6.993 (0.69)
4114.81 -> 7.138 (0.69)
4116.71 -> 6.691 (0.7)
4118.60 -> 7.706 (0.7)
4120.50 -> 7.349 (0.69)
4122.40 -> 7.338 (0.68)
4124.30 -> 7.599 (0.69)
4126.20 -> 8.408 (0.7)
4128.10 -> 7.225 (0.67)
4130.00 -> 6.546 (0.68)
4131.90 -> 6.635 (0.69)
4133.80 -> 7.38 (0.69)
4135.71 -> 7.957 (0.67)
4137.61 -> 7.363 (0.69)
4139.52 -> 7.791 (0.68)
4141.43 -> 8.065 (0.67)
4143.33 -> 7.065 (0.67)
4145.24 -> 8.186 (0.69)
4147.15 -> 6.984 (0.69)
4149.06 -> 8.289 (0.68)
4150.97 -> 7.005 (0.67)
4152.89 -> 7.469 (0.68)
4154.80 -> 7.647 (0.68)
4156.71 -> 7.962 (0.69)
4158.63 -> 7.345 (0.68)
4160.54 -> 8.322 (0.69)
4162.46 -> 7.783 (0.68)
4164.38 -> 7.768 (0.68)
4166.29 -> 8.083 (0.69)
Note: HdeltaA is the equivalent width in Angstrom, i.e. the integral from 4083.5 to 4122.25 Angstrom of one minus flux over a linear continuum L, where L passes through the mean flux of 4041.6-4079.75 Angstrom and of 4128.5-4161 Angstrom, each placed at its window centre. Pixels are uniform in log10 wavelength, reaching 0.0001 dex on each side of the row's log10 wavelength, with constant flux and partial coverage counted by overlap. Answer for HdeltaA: 4.3 Angstrom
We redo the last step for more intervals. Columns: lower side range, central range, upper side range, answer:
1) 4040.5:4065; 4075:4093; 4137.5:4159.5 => 0.9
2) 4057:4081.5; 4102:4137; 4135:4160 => 2.4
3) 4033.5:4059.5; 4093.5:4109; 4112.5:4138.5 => 2.8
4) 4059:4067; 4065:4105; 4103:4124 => 0.3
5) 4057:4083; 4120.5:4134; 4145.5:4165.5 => 0.7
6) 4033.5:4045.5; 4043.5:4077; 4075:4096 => 1.2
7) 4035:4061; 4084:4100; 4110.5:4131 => 2.6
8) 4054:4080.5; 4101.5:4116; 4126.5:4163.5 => 1.4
